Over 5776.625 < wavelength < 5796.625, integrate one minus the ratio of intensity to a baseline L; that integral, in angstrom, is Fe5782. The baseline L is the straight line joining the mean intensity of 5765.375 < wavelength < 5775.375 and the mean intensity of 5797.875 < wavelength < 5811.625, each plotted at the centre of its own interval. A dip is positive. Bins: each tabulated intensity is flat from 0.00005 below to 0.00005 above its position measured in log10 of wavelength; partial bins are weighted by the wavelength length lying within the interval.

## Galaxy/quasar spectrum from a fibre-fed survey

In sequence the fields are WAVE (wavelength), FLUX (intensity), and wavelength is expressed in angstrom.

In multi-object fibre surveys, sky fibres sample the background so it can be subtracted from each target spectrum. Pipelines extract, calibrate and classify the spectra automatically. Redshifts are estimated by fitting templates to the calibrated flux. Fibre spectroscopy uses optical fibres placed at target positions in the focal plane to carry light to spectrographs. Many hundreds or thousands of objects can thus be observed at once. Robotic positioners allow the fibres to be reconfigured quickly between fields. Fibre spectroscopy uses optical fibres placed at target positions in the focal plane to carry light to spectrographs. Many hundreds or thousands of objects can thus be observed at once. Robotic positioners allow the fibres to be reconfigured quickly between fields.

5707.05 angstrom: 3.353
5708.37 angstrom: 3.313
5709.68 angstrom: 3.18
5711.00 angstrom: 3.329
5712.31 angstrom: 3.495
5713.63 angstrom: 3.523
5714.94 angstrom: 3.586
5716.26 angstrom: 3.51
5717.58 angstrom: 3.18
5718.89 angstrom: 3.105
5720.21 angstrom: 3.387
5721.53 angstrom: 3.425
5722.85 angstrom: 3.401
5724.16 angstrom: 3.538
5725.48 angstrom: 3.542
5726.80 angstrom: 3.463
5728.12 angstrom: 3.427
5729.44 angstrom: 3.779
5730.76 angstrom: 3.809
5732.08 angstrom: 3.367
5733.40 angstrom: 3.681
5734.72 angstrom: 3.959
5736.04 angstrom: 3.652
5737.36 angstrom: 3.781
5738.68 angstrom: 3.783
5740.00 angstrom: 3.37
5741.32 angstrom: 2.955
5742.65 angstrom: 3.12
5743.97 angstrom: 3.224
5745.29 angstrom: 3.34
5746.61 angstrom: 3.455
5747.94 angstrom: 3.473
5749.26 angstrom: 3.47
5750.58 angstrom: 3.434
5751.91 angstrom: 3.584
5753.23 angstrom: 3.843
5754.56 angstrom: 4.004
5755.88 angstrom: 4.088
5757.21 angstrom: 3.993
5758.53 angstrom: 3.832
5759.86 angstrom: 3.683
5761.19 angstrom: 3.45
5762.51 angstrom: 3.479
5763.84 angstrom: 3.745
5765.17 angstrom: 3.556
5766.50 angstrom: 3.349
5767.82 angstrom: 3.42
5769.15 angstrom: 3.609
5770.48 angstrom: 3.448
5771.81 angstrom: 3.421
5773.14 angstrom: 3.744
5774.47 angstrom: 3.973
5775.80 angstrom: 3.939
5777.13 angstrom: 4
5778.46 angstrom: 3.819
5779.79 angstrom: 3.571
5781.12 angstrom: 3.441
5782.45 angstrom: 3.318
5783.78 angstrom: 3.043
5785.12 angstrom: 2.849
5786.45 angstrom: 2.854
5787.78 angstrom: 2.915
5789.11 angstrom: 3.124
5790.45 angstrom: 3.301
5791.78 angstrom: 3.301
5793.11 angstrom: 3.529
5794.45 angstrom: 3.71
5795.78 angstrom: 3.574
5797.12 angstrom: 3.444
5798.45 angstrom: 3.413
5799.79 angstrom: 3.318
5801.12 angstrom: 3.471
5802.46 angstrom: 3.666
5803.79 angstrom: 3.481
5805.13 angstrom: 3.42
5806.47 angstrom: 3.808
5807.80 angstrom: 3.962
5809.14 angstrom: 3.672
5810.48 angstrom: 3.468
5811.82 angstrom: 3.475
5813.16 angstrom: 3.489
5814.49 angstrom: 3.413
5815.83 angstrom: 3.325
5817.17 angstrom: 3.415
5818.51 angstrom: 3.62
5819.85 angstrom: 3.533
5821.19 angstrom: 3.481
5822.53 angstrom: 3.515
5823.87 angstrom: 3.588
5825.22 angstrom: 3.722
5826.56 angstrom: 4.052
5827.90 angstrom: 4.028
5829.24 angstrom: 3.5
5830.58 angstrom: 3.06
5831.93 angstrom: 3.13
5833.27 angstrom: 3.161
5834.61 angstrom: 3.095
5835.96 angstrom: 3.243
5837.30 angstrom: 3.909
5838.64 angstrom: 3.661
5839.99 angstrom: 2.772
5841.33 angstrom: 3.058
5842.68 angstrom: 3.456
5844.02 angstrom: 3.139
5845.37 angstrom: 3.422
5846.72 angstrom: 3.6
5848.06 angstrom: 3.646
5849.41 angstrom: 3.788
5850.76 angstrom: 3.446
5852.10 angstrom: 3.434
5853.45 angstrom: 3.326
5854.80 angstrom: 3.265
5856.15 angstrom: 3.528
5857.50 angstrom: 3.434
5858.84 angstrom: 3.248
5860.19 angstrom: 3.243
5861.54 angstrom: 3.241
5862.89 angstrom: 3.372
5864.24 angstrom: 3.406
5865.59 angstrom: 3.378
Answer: 1.22 angstrom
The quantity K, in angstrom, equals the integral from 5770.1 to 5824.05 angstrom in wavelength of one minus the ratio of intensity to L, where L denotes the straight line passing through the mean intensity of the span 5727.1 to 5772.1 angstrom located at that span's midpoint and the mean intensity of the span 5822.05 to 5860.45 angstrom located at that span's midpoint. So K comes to 0.3 angstrom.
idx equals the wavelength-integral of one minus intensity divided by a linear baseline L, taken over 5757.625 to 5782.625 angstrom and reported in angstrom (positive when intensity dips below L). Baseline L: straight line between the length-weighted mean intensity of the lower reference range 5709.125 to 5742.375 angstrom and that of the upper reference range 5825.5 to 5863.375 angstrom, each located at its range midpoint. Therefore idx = -1.3 angstrom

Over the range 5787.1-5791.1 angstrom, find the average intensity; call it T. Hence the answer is 3.11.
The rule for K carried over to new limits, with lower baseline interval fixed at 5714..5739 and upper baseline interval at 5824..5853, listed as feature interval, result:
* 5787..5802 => 0.48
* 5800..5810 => -0.43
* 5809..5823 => -0.08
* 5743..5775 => -0.80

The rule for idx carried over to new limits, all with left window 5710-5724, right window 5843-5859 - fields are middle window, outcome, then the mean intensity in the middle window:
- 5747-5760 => -1.3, 3.74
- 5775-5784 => -0.5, 3.62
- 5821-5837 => -0.2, 3.47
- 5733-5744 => -0.4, 3.51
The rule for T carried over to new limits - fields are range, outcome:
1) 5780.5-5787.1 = 3.1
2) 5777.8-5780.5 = 3.69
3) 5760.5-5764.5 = 3.56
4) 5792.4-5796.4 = 3.6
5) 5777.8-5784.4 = 3.44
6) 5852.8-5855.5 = 3.29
